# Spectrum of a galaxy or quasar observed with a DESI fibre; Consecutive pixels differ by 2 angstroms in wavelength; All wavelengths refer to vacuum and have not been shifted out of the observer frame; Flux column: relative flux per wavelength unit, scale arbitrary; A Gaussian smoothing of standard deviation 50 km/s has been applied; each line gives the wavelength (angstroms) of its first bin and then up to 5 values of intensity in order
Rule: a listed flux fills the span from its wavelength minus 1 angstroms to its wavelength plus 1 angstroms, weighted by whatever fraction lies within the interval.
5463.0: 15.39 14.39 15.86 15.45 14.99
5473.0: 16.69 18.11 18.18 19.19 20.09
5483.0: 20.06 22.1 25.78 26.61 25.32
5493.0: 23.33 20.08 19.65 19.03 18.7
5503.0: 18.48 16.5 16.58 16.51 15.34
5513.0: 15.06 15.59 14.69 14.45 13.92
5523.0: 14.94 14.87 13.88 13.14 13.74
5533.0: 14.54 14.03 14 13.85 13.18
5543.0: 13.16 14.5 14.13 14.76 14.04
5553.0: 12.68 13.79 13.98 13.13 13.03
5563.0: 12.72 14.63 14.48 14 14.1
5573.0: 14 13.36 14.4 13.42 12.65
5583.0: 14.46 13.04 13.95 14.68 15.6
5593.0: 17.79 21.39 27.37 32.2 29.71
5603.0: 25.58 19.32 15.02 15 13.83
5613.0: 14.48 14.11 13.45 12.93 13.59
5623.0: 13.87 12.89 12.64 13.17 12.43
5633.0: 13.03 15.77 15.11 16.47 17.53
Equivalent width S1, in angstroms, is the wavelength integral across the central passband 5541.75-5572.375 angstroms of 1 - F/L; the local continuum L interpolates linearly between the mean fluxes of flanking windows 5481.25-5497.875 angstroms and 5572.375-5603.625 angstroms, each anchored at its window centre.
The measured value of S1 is 9.17 angstroms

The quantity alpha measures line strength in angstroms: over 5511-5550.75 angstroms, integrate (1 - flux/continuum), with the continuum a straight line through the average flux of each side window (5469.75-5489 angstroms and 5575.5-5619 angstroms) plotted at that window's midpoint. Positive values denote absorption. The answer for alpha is 9.61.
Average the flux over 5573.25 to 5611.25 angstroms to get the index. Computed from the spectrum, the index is 18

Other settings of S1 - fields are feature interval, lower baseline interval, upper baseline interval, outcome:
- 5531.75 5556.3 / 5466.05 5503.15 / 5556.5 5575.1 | 2.40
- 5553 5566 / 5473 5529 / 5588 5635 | 3.08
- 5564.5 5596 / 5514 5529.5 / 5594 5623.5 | 4.88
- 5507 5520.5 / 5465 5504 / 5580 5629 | 2.66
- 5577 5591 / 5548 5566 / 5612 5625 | -0.24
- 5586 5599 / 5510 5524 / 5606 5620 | -4.79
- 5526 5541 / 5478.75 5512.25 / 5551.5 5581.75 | 2.55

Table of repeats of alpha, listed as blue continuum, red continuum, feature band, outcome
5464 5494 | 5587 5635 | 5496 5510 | 1.0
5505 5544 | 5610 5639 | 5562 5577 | 0.3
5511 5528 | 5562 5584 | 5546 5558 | 0.2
